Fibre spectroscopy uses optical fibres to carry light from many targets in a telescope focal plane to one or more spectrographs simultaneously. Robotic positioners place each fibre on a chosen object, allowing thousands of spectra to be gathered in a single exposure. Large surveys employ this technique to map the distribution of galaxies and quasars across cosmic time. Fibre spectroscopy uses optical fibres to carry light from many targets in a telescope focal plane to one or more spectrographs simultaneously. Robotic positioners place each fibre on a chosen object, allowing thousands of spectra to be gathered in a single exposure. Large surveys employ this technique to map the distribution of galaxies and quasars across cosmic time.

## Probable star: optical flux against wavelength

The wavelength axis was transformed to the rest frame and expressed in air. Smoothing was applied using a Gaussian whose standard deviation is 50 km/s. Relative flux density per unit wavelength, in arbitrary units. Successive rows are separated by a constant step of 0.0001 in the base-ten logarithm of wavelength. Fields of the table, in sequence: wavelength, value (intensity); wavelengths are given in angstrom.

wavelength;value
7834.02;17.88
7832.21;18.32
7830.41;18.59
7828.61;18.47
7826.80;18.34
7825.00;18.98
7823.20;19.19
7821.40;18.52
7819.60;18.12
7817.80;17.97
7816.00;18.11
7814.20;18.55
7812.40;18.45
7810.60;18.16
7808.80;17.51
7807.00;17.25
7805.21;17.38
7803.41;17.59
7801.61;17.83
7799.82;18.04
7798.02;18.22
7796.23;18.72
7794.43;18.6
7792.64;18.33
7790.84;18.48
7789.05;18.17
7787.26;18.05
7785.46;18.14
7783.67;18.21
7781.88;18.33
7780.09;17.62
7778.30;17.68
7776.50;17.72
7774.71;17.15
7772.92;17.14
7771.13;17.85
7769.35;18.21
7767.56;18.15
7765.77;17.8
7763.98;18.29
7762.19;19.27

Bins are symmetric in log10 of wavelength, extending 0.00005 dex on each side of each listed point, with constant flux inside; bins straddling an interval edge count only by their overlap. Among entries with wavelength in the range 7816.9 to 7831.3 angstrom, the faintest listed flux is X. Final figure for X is 17.97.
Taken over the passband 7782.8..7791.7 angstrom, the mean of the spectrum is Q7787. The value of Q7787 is 18.2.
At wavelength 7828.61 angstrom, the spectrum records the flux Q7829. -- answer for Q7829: 18.47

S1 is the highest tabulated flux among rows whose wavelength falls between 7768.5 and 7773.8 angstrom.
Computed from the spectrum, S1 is 18.21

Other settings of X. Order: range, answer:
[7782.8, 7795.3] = 18.05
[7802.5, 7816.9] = 17.25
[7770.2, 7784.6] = 17.14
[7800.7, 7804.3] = 17.59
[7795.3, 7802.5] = 17.83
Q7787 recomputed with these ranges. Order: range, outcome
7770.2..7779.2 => 17.5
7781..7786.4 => 18.2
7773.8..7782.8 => 17.7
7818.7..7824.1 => 18.6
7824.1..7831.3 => 18.6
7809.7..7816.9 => 18.3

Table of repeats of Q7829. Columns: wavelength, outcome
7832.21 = 18.32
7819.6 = 18.12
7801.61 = 17.83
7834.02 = 17.88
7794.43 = 18.6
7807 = 17.25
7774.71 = 17.15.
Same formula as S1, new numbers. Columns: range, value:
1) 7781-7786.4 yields 18.33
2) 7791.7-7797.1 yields 18.72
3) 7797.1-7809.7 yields 18.22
